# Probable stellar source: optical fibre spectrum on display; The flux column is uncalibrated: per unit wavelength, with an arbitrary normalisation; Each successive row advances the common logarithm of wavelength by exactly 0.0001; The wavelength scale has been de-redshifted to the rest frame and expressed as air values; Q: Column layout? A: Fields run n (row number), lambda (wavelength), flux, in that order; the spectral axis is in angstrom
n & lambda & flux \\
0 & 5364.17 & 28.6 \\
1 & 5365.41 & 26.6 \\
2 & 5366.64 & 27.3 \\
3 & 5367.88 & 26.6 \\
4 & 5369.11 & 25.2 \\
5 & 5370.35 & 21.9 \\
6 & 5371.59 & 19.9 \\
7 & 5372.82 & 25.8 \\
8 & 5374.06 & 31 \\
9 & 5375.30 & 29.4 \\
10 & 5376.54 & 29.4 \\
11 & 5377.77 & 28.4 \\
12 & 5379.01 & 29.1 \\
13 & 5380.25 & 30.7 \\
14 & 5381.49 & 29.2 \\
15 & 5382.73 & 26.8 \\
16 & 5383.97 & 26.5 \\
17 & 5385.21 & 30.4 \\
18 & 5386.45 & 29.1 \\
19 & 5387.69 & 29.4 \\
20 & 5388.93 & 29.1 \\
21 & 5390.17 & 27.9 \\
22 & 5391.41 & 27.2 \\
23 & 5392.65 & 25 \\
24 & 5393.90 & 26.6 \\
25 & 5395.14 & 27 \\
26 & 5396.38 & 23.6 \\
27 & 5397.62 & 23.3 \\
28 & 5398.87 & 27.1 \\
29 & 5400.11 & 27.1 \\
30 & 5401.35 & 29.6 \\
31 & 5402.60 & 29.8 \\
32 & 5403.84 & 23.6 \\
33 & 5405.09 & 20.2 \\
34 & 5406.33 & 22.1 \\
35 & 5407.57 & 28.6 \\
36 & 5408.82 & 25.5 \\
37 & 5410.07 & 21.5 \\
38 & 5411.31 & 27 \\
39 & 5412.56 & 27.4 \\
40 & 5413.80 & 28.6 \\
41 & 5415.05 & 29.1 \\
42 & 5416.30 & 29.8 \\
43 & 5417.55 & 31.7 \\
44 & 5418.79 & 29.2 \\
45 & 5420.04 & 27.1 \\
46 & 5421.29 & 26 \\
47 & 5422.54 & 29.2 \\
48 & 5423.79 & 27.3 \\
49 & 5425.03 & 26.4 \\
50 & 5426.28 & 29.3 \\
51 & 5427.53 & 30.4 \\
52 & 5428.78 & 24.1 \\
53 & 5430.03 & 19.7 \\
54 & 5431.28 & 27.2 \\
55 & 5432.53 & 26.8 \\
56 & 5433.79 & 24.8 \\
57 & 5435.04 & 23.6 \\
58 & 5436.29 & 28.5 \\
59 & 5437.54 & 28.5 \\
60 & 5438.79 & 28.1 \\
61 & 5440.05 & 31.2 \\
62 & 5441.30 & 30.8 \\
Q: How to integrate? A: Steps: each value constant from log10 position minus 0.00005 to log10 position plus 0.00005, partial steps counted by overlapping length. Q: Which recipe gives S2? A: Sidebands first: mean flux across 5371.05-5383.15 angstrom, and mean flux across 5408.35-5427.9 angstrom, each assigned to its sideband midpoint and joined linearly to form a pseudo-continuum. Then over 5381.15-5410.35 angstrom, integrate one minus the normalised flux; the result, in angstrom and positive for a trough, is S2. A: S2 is 1.5 angstrom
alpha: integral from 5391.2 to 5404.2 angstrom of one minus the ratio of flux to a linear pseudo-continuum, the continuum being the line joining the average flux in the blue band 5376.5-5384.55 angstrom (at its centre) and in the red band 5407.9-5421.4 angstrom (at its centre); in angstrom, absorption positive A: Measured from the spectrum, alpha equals 0.8 angstrom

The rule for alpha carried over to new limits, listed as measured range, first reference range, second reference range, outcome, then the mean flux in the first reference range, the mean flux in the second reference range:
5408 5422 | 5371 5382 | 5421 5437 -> -0.4 angstrom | 28.1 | 26.4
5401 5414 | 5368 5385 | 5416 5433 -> 0.8 angstrom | 27.2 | 27.4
